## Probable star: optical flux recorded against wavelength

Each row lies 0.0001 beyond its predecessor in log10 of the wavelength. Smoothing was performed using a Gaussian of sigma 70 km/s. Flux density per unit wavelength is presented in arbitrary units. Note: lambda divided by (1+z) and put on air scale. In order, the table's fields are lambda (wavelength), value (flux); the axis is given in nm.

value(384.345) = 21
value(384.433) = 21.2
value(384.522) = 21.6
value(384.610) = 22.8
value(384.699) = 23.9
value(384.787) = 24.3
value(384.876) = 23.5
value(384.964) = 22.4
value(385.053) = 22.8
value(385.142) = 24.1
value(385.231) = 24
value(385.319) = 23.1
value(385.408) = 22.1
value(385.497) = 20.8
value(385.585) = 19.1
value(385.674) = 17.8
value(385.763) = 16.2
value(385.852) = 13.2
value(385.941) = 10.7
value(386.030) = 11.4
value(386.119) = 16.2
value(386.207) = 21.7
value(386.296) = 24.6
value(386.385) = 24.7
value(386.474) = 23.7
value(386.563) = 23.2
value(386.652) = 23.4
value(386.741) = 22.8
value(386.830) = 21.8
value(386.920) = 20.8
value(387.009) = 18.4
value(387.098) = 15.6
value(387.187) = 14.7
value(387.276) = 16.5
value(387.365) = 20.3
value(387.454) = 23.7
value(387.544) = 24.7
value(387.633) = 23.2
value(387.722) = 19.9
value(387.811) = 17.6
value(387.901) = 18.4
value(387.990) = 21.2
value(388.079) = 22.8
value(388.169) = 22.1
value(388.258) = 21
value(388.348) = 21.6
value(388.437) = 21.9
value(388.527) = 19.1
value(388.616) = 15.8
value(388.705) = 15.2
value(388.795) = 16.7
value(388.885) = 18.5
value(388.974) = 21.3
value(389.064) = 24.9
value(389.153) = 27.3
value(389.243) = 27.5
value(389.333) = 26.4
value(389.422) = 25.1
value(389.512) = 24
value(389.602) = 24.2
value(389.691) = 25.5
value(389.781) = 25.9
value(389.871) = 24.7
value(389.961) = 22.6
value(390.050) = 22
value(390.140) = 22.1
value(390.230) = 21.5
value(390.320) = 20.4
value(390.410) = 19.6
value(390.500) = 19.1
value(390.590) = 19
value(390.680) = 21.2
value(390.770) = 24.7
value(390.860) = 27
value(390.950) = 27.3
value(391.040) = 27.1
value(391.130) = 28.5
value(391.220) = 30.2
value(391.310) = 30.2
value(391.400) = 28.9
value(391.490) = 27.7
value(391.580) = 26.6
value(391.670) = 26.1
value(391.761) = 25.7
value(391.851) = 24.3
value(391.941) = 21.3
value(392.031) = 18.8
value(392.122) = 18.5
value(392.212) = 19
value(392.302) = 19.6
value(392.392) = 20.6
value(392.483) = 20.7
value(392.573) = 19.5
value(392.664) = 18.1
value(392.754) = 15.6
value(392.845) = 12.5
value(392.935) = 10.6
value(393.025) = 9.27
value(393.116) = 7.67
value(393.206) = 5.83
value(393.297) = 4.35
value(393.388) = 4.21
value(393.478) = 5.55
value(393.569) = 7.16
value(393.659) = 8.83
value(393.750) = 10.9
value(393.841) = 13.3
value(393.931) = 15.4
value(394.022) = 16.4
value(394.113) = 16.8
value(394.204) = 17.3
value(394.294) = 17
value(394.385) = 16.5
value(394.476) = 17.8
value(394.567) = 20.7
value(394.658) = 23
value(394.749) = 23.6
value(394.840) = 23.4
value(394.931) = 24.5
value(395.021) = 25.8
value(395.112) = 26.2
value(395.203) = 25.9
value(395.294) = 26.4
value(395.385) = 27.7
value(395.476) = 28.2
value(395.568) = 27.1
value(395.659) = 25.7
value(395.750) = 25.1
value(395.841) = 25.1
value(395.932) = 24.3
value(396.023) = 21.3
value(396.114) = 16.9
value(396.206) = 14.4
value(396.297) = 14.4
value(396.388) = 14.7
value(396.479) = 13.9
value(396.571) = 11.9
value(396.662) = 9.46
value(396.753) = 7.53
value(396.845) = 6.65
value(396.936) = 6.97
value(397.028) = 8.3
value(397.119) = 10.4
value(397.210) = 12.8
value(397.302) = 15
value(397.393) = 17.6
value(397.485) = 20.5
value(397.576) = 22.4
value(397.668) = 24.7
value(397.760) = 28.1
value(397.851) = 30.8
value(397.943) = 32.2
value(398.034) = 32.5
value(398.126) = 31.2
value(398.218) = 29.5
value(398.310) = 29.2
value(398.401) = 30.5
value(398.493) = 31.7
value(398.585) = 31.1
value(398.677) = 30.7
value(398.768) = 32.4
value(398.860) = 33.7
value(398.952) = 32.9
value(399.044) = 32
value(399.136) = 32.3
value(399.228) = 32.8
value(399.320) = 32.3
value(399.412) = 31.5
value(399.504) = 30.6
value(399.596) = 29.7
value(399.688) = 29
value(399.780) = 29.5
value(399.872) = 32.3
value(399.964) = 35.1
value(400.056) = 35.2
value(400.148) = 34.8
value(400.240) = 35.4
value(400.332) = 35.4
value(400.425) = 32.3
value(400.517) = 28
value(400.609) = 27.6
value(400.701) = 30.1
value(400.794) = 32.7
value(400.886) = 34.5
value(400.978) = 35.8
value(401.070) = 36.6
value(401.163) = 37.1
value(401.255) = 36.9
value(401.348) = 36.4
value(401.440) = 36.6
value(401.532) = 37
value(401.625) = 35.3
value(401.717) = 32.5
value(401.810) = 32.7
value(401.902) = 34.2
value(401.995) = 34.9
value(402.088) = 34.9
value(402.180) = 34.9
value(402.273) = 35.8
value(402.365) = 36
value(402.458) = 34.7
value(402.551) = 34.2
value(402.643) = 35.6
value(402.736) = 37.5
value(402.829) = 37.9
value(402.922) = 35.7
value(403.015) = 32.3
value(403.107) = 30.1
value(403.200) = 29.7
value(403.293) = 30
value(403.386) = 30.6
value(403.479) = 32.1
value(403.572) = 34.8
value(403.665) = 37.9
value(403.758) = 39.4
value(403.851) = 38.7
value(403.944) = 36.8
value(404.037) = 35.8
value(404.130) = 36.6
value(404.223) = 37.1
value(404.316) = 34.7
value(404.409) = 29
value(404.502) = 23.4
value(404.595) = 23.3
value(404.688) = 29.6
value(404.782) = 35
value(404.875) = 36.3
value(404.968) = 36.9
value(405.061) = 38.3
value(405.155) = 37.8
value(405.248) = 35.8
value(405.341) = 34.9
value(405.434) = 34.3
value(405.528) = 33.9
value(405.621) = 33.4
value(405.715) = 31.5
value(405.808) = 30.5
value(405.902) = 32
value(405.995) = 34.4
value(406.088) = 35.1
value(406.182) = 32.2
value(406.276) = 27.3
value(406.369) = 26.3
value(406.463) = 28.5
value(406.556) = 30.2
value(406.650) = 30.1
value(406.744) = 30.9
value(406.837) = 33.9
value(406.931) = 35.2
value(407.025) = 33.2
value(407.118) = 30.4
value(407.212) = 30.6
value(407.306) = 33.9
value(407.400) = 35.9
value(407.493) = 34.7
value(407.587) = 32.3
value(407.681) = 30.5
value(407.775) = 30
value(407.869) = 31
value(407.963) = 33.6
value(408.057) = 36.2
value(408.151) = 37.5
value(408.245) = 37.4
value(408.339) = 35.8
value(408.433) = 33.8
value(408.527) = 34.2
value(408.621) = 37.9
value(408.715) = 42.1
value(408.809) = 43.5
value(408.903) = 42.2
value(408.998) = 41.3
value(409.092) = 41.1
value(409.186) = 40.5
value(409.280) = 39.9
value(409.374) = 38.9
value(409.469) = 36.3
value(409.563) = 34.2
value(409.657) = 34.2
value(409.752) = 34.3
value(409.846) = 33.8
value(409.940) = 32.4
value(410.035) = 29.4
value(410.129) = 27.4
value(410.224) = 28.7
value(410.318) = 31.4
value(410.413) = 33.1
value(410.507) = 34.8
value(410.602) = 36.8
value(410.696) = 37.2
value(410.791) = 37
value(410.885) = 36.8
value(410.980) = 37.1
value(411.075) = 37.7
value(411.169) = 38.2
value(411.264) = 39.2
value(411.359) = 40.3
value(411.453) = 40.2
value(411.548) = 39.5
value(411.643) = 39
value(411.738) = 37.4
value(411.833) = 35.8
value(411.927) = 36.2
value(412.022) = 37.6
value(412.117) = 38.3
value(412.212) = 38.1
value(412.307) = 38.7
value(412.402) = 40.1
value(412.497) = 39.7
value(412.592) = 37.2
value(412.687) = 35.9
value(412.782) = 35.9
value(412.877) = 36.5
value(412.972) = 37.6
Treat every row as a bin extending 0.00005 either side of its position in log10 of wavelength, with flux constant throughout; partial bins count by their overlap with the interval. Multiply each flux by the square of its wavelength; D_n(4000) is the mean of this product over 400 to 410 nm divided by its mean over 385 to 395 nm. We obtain 1.85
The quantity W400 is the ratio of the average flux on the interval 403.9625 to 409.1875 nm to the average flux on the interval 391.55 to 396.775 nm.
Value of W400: 1.89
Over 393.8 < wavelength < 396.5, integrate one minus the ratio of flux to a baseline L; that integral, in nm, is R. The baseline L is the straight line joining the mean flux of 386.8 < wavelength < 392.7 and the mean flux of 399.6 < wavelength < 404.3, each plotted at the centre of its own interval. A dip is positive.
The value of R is 0.641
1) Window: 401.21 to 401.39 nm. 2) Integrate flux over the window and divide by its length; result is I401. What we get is 36.5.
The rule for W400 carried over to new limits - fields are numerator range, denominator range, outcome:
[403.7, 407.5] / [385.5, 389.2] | 1.67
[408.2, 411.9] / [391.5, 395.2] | 2.14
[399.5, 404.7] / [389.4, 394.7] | 1.74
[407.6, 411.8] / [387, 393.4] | 1.74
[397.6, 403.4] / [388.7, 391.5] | 1.37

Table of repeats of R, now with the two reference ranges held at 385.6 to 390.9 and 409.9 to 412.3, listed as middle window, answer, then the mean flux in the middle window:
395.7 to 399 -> 0.66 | 21.7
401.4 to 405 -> -0.39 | 34.1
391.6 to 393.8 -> 0.82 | 14.9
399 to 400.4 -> -0.20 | 32.5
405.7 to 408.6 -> 0.07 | 32.6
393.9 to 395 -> 0.24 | 19.6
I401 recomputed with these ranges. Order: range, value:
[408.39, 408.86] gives 38.4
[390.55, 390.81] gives 21.6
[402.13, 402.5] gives 35.4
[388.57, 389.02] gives 17.5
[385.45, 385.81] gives 18.5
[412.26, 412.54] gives 39.5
